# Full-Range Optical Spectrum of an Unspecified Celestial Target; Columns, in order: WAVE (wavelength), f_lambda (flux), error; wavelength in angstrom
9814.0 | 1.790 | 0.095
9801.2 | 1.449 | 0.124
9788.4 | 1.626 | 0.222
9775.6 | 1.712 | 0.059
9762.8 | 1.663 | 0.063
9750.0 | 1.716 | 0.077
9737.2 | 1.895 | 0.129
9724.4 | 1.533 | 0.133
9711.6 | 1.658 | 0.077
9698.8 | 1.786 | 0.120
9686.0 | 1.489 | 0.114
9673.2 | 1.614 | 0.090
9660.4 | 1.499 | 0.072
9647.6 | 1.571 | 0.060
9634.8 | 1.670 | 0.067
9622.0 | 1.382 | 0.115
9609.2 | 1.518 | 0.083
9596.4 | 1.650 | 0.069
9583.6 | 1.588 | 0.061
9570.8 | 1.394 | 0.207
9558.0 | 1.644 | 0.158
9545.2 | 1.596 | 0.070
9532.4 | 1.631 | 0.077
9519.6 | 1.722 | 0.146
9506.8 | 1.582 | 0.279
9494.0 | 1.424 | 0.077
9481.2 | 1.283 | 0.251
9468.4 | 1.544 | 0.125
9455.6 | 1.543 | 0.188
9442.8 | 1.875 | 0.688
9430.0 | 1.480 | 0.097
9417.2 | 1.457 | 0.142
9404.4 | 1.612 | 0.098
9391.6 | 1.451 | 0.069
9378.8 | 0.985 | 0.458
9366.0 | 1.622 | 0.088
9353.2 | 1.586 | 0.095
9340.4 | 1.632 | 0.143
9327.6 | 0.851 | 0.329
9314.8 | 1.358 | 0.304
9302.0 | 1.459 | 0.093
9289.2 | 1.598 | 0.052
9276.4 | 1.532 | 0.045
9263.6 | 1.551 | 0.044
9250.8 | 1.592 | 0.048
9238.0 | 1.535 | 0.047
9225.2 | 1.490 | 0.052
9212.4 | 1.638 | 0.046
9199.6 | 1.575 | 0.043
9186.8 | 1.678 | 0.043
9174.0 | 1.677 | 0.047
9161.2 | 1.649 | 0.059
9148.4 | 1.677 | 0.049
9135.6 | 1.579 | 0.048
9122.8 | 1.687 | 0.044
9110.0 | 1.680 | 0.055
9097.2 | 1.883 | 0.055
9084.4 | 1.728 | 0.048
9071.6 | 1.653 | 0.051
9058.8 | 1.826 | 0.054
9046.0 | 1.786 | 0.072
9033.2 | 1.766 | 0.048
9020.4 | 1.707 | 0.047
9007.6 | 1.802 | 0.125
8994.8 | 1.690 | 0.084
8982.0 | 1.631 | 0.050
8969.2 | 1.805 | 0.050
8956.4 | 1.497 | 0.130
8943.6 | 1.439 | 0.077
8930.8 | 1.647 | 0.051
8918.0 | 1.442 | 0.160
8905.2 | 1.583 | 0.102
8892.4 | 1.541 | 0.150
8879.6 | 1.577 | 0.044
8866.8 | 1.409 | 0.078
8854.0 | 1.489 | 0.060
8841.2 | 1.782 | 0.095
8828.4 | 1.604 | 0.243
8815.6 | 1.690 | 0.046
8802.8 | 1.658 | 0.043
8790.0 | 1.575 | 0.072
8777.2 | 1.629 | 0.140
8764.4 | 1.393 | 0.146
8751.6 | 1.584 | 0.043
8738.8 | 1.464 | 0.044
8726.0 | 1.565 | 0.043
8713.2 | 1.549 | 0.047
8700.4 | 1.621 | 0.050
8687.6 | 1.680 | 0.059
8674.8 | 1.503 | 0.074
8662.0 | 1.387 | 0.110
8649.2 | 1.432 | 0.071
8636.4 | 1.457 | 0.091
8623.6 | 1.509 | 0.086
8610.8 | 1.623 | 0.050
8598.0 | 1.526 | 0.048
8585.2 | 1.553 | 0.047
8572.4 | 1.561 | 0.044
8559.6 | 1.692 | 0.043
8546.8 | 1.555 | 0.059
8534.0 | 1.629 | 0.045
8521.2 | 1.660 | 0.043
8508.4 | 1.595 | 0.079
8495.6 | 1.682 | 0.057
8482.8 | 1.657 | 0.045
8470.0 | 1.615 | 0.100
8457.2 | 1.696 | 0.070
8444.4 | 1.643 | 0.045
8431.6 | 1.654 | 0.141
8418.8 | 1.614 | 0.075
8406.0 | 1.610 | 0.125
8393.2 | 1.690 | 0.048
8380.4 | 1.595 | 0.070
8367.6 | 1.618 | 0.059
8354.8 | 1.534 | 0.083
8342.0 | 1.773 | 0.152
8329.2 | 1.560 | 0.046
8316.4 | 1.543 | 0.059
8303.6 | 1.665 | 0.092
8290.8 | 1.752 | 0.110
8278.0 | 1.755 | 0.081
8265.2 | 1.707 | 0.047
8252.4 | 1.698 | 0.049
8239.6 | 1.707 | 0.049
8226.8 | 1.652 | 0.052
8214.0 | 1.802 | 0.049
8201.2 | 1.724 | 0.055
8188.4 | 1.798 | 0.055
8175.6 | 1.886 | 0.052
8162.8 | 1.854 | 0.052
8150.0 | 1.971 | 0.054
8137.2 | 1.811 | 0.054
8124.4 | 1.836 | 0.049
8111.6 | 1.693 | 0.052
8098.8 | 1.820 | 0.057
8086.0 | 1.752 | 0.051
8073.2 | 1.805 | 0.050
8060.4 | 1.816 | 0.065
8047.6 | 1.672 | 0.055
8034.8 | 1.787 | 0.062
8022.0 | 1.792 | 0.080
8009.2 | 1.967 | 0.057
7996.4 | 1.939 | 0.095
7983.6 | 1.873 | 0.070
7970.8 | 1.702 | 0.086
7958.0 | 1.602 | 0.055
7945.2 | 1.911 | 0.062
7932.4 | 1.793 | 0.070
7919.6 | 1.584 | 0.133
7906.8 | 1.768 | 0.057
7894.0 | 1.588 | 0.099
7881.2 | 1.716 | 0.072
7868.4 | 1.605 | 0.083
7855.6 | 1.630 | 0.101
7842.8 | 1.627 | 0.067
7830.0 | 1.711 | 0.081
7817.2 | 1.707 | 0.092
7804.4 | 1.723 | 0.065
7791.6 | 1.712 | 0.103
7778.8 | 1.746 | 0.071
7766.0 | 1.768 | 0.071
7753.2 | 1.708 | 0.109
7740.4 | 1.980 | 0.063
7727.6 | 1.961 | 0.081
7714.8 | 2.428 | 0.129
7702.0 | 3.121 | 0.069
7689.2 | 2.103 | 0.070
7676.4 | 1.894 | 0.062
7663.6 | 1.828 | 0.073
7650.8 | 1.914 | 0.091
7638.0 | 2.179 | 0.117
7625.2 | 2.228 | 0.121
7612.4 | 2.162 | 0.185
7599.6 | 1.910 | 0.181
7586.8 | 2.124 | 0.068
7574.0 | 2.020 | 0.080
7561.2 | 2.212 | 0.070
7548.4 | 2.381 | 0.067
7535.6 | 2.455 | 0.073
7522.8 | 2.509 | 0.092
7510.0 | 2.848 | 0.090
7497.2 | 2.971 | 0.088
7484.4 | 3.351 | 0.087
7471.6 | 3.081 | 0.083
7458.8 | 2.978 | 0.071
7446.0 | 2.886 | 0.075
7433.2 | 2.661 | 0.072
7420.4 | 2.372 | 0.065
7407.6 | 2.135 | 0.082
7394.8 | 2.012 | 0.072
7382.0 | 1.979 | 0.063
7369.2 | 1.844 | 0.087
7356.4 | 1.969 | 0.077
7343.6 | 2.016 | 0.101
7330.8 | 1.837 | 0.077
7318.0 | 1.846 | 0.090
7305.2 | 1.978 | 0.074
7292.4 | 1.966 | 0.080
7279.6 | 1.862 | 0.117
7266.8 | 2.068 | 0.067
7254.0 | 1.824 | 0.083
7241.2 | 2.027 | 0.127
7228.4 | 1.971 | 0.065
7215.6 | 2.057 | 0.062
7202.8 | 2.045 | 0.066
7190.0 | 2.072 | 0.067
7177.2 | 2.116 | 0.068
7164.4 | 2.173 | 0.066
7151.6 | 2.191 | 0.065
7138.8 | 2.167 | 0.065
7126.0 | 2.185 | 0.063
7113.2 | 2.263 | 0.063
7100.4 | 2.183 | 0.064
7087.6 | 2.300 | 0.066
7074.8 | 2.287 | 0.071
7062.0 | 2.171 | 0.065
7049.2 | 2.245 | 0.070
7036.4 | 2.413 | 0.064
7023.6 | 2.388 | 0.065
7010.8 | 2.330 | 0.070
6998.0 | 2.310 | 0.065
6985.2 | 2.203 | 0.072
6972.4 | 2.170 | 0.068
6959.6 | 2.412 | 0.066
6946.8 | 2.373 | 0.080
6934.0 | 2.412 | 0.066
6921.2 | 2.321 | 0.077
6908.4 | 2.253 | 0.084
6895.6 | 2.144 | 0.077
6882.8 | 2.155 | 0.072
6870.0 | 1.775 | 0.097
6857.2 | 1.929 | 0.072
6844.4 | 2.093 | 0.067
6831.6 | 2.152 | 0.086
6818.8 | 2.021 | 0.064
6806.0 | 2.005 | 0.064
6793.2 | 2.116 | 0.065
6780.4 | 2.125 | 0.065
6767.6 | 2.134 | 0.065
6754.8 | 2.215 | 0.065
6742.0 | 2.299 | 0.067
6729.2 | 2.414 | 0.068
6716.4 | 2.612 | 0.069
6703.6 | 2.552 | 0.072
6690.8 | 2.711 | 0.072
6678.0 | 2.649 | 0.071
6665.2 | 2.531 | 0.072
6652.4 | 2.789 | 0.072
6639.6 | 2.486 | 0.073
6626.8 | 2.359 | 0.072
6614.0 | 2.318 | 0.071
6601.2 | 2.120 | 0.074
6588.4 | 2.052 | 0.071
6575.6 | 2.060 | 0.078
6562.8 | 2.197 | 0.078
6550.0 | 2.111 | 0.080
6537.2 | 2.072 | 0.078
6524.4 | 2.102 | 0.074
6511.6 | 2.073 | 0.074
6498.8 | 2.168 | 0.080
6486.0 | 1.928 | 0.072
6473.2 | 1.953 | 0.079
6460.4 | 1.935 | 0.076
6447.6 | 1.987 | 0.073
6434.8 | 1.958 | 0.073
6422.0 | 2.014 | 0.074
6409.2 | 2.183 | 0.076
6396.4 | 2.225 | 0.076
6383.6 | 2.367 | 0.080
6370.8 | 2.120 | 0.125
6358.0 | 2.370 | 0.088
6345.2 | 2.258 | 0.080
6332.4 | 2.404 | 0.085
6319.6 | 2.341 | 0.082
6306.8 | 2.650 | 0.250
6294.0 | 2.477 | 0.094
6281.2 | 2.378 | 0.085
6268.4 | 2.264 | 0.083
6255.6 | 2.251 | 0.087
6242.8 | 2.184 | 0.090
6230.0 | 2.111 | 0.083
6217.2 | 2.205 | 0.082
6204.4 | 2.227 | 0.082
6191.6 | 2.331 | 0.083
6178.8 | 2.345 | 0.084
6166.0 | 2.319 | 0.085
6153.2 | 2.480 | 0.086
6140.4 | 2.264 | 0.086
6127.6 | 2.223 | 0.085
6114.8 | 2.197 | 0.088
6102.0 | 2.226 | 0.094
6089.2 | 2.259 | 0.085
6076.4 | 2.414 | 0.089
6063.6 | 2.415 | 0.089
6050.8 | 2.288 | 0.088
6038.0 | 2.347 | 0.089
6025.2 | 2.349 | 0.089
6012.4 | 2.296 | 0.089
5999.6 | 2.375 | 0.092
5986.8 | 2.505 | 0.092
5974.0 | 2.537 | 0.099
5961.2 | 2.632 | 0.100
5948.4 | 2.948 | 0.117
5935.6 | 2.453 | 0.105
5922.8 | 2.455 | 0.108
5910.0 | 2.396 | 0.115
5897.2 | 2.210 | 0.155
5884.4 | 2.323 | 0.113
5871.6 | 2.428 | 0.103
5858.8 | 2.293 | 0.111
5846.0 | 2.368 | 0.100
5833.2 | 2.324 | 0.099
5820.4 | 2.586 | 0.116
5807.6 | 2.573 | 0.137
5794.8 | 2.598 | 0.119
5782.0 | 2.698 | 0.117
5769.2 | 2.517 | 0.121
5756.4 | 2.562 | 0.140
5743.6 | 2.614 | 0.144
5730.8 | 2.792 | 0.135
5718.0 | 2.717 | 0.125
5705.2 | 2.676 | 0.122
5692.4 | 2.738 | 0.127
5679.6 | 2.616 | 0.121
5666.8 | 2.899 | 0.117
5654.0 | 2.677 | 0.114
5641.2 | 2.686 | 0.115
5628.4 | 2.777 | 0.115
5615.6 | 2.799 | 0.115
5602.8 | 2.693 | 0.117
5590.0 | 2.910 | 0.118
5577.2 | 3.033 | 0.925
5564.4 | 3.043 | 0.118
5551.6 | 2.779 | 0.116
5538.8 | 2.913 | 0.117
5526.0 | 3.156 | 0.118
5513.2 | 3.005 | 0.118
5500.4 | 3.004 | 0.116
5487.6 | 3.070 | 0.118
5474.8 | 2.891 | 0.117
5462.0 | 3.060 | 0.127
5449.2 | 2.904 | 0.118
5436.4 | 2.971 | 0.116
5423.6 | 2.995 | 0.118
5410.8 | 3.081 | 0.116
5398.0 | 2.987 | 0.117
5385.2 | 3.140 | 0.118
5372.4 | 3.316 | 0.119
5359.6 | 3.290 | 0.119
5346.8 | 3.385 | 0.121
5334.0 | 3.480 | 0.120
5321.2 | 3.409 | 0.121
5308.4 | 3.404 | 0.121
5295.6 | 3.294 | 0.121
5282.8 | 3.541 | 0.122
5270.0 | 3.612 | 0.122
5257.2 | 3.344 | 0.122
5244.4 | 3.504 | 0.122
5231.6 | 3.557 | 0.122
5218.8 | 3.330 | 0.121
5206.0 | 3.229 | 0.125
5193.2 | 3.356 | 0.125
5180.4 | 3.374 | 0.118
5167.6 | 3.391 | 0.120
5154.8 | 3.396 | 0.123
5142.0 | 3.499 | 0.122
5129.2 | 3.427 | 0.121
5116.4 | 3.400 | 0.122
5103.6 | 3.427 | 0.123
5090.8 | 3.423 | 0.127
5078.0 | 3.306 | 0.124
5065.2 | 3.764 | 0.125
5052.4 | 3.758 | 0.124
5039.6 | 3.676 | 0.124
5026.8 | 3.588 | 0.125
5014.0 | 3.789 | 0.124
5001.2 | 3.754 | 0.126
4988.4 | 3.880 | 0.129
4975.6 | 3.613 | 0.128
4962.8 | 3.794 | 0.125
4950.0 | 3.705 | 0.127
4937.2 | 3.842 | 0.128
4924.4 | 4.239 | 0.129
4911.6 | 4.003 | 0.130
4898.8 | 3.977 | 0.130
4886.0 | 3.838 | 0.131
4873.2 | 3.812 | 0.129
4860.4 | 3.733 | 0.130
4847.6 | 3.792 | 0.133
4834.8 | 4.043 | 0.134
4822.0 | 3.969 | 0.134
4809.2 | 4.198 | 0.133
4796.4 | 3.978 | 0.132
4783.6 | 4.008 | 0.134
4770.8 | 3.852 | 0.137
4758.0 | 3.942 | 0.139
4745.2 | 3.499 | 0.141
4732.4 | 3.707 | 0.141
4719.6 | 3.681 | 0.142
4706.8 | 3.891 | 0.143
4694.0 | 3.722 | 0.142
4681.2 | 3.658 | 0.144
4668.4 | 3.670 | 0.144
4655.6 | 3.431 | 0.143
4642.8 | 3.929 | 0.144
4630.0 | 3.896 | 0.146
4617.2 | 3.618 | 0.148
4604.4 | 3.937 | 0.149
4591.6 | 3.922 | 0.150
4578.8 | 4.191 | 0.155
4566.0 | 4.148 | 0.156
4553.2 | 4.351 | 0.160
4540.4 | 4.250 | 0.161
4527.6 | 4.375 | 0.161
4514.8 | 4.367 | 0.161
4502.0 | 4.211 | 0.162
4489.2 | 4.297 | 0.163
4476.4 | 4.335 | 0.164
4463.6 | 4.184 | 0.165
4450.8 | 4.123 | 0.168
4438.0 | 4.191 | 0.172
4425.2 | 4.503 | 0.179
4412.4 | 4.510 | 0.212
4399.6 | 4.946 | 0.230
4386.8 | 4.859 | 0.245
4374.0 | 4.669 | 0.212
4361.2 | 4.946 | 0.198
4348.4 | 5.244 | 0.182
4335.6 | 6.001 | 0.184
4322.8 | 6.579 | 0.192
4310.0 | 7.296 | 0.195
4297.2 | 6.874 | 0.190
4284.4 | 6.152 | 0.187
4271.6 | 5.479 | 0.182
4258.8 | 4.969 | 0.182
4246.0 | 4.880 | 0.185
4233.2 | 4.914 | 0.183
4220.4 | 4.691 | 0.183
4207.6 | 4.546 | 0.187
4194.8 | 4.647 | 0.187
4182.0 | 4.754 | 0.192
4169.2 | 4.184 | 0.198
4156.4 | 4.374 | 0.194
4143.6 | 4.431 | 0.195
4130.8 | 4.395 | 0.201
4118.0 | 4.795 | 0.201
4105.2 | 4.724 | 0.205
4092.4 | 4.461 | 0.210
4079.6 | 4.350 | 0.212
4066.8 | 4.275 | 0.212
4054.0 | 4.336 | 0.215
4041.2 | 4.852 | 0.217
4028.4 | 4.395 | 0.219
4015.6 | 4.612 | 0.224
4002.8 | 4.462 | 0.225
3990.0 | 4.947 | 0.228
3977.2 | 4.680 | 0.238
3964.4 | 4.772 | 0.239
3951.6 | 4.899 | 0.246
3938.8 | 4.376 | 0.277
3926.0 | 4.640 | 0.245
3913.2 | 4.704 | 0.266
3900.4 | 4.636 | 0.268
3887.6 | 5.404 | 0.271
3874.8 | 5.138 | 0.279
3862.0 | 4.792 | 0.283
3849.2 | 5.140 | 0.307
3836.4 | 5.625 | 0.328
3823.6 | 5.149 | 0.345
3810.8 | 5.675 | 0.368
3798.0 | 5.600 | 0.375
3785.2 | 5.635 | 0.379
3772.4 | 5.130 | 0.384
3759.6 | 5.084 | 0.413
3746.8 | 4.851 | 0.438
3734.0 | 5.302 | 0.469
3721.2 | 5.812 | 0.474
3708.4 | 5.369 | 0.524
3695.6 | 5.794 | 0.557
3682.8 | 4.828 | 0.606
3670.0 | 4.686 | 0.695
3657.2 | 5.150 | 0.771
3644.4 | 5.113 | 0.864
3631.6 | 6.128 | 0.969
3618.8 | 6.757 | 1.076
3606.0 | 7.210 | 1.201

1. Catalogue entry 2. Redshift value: 0.539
